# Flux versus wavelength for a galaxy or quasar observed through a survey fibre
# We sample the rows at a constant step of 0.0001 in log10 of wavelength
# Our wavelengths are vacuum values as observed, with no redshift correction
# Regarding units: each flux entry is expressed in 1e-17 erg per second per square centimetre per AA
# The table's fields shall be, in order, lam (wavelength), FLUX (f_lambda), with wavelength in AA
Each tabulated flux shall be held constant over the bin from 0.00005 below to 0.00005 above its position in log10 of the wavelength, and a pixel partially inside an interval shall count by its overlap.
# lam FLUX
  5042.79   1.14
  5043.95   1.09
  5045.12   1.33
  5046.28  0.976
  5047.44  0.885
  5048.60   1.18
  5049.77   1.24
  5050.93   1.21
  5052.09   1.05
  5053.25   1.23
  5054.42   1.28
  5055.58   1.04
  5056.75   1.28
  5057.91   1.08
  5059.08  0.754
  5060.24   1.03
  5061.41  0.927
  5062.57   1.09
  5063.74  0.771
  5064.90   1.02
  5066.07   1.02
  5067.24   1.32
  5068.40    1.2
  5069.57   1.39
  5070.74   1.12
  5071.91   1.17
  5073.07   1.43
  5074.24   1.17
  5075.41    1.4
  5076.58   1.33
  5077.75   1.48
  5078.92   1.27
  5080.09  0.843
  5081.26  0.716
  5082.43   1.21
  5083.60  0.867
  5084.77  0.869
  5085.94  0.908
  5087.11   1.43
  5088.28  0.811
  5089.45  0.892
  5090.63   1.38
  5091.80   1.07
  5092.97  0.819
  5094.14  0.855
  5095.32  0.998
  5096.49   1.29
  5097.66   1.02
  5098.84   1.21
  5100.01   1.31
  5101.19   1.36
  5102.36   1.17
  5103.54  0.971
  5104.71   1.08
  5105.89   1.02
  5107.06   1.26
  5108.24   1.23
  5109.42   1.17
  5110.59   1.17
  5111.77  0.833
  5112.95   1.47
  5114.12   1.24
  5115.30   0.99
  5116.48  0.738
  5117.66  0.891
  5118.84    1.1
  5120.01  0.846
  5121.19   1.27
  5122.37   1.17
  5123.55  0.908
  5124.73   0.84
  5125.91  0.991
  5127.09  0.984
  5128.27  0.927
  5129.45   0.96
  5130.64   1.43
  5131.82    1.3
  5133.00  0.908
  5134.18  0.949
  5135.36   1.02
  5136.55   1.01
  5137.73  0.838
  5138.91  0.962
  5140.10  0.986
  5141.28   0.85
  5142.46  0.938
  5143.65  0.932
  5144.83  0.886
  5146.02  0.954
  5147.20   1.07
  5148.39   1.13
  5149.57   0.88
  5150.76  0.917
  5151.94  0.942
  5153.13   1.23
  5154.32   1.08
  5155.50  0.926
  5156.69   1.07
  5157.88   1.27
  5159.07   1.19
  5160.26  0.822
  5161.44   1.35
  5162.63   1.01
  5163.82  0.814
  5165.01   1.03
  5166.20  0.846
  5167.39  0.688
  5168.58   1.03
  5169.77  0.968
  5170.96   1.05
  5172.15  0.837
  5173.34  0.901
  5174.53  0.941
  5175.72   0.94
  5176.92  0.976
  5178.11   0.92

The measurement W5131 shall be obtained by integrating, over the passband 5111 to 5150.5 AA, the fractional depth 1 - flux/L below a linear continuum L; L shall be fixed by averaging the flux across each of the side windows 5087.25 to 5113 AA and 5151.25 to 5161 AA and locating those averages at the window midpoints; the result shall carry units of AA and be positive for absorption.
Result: 2.93 AA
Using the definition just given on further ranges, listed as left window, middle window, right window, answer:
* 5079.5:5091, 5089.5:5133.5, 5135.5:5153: -5.0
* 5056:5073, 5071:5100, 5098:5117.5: 0.2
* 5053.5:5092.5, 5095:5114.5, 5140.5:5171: -1.9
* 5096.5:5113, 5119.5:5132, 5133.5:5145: -0.3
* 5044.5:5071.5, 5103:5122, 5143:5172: -0.6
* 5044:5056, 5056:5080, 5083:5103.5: -1.0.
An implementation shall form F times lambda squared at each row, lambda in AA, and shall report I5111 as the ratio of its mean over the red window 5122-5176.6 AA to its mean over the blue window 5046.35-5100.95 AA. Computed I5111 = 0.92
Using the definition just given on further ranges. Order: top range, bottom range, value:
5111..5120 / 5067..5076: 0.82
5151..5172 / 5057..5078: 0.92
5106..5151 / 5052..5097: 0.95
